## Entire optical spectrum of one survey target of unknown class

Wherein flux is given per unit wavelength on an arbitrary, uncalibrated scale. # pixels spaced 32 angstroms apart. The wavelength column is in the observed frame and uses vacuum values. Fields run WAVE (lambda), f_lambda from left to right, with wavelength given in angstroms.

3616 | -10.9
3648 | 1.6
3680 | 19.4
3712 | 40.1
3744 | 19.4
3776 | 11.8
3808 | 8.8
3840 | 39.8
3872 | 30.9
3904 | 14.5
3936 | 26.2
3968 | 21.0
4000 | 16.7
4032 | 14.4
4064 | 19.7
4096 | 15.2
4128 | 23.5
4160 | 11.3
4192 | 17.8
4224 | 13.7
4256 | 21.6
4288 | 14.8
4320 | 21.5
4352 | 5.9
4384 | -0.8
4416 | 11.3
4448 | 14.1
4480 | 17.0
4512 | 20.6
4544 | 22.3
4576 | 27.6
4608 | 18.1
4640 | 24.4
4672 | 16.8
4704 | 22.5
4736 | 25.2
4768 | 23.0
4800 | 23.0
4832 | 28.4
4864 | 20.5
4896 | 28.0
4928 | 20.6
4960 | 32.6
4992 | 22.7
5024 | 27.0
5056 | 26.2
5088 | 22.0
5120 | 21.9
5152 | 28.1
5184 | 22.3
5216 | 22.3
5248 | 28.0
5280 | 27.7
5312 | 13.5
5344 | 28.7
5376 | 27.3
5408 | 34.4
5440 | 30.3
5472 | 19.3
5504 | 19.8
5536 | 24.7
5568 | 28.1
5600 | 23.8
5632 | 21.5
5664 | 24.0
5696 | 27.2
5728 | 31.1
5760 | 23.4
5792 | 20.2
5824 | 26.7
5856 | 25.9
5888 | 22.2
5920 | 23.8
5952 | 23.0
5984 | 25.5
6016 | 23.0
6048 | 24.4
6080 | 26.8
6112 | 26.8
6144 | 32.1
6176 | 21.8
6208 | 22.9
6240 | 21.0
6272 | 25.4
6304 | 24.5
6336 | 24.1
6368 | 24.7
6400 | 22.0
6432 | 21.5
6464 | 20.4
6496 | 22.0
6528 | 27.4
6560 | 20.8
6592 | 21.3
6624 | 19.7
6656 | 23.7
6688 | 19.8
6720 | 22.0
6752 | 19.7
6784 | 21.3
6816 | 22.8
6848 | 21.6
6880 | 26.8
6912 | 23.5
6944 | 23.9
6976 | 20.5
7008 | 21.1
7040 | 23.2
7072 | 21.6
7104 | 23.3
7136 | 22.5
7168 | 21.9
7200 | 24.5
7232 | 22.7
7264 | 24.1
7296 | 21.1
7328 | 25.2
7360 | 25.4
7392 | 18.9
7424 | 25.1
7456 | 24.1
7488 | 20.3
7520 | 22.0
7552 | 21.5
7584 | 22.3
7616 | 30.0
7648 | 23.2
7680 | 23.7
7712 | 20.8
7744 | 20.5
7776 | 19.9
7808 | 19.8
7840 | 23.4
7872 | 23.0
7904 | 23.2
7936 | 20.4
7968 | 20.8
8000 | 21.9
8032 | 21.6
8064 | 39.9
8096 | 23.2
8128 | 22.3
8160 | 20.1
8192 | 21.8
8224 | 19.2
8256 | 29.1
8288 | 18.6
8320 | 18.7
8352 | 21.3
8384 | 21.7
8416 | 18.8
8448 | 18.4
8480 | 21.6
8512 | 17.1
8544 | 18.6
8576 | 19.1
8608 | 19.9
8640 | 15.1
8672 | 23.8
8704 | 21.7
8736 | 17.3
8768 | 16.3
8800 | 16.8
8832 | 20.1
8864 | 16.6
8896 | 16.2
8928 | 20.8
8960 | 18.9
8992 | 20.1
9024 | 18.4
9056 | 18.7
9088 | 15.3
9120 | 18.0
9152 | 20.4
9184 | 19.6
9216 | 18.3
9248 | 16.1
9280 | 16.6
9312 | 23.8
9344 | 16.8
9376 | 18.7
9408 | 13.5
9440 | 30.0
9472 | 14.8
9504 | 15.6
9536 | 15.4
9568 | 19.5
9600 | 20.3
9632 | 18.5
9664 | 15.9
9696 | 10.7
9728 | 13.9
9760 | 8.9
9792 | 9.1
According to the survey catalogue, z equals 0.228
